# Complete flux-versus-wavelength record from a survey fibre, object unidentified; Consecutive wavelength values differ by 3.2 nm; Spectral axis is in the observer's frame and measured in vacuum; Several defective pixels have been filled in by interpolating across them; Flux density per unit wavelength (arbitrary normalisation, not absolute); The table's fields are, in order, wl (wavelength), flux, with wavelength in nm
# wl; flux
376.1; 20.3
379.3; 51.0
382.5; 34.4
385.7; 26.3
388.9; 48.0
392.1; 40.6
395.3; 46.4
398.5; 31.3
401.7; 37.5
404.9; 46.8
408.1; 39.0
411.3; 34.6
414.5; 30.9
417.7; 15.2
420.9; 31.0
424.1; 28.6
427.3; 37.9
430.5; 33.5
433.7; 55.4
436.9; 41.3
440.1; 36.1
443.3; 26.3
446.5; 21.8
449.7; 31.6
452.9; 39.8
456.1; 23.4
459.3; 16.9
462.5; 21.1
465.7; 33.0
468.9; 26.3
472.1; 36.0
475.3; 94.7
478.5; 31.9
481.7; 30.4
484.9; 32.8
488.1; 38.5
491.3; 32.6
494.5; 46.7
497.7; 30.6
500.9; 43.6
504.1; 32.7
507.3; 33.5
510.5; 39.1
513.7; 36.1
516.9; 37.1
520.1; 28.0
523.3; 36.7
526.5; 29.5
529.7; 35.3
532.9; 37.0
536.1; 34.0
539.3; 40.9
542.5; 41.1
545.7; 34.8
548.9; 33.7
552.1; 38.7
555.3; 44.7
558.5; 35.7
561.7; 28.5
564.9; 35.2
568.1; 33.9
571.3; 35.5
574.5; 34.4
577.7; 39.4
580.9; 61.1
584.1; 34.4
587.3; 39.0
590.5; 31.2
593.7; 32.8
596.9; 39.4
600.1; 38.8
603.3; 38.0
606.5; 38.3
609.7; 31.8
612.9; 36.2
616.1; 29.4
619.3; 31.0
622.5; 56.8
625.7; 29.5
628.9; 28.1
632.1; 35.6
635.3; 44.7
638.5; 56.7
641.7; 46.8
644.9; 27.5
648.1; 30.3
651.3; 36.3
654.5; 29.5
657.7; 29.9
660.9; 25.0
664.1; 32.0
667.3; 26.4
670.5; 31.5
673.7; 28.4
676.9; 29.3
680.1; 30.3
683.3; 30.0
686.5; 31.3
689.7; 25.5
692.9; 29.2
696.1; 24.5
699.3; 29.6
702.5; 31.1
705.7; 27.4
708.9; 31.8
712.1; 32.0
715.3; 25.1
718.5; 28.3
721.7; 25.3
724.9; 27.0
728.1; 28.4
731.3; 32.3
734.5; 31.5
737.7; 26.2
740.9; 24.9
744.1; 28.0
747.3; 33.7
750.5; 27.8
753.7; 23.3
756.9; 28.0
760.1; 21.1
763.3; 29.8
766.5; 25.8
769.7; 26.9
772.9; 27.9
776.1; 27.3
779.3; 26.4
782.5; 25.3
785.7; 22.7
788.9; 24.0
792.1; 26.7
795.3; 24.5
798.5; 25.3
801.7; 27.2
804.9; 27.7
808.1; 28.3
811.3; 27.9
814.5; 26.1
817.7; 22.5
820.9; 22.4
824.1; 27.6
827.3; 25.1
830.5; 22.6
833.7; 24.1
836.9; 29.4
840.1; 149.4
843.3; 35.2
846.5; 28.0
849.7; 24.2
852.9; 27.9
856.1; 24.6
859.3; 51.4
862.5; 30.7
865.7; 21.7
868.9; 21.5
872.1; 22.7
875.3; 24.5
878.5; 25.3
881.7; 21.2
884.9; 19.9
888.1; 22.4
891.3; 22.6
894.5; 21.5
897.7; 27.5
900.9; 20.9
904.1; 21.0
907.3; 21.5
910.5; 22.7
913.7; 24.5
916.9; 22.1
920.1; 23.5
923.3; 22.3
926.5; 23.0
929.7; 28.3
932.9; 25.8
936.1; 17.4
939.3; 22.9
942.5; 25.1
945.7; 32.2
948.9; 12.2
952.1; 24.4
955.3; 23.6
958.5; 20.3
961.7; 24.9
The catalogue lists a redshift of 0.28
